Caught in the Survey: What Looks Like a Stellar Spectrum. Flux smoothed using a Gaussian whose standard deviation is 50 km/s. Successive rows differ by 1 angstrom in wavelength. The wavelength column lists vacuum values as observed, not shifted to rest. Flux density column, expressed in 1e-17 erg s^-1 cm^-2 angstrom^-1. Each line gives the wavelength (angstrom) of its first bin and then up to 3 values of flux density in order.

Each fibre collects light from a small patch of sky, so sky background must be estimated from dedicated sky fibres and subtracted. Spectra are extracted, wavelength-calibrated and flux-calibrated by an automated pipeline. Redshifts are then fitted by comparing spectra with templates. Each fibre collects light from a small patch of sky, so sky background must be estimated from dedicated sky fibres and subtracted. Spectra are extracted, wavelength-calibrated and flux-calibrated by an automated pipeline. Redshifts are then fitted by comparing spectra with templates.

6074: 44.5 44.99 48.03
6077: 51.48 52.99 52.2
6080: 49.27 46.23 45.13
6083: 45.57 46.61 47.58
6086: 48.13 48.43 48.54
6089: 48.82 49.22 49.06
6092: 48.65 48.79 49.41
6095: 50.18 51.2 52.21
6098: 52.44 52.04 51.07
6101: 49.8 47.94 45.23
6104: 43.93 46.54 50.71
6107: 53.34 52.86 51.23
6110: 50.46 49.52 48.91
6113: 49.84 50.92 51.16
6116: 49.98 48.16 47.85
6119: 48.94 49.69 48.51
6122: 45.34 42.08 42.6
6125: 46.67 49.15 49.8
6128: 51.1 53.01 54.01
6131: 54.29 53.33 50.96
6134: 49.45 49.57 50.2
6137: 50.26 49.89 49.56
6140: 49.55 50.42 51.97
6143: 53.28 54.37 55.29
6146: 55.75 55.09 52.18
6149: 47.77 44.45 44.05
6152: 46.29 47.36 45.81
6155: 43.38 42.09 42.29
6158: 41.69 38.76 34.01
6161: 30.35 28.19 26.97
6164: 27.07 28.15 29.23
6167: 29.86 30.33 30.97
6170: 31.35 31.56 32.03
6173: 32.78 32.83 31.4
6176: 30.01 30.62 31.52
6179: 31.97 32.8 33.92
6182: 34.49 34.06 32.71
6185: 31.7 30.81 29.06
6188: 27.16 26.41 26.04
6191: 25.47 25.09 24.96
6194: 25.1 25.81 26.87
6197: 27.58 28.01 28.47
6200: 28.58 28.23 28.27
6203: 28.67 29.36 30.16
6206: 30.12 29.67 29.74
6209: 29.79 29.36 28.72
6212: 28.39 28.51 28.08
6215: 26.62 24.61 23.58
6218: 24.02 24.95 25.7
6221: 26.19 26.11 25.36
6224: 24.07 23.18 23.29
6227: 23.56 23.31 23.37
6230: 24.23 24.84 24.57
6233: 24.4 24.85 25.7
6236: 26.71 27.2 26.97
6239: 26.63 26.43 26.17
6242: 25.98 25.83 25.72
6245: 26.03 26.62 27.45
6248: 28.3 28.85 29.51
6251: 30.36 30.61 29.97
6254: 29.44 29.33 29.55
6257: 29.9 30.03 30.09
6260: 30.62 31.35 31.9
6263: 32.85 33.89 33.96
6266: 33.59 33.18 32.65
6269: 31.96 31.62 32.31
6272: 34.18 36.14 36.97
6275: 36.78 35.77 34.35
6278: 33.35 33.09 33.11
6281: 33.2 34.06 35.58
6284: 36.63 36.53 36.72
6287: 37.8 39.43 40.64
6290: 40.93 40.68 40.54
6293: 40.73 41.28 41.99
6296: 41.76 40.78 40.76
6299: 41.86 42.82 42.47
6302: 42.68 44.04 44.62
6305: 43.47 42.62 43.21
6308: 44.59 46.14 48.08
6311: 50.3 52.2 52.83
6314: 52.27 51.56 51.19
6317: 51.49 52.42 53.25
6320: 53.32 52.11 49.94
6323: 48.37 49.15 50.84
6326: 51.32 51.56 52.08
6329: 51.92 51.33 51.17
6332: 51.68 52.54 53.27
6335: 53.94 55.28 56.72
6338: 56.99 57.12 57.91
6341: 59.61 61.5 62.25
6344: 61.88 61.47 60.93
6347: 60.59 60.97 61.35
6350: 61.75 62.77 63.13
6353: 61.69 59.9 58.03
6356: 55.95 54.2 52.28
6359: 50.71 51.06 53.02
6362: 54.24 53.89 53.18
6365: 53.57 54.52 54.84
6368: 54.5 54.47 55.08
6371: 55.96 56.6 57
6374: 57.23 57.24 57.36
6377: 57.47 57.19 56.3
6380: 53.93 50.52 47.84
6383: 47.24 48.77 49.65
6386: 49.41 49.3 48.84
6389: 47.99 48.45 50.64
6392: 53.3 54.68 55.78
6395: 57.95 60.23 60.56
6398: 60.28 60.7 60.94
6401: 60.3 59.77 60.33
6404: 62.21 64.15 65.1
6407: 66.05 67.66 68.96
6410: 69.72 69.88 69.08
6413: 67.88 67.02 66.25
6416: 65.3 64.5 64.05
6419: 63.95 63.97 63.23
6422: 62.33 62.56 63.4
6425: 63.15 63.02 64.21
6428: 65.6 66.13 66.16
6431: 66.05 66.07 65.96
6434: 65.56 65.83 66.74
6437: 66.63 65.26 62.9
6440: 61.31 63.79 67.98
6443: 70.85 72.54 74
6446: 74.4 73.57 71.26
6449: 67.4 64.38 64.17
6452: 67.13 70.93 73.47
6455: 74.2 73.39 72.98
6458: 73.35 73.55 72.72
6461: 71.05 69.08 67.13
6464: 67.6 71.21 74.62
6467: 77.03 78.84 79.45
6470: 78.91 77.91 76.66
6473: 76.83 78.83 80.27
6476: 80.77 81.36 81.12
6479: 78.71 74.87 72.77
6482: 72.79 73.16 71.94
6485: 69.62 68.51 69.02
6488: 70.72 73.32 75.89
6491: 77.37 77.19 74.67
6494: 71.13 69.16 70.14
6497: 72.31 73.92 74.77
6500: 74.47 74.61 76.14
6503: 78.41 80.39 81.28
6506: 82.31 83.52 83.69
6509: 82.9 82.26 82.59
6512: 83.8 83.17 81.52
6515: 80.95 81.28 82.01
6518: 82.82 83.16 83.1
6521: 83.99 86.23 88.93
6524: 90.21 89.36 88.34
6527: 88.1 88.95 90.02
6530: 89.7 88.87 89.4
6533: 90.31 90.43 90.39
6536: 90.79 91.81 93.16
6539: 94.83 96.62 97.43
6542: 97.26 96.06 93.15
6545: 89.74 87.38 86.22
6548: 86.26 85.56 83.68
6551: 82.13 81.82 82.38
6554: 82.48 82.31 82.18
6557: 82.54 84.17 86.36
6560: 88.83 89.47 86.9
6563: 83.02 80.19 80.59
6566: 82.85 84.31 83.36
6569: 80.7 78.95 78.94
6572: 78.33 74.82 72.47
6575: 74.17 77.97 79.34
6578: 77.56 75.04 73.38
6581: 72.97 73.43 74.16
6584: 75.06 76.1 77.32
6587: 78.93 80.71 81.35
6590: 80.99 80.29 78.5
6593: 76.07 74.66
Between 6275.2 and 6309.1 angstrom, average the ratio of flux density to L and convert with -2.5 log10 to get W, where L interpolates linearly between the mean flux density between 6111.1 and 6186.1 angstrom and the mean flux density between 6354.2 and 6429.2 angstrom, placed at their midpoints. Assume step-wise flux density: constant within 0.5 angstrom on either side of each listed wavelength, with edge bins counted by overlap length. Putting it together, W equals 0.30 mag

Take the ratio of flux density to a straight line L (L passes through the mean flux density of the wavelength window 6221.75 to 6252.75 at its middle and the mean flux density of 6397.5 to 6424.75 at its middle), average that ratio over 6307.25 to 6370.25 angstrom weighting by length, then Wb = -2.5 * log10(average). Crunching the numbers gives -0.132 mag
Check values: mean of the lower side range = 26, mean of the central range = 54.5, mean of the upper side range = 64.4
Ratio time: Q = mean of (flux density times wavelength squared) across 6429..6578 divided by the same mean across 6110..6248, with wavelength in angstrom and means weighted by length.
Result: 2.47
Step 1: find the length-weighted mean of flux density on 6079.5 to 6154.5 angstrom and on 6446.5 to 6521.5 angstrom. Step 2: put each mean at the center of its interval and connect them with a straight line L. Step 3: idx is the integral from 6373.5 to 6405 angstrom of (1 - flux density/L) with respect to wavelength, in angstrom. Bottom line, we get 6.36 angstrom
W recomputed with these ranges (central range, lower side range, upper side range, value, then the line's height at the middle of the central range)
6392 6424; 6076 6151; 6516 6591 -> 0.153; 72.8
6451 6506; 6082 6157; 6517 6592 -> 0.052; 78.1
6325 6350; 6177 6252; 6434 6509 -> -0.145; 49.4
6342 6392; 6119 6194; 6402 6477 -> 0.115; 61.6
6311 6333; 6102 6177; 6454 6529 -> 0.197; 61.8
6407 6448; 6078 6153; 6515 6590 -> 0.120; 74.3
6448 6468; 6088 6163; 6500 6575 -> 0.101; 77.9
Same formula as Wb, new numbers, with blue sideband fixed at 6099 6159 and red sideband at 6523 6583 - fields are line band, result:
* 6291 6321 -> 0.36 mag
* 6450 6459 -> 0.08 mag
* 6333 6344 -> 0.16 mag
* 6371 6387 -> 0.30 mag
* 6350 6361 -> 0.20 mag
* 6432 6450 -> 0.12 mag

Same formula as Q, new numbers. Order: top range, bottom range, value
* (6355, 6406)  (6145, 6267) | 1.90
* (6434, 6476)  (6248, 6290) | 2.28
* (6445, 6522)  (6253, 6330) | 1.98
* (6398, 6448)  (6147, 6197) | 2.12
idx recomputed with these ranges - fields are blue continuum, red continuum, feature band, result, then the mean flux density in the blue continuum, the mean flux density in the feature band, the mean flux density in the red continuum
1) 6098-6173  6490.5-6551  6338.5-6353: 1.3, 45.7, 61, 84.5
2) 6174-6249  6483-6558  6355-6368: 0.2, 27.5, 53.7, 83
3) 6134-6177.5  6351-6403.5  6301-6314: 1.1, 41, 46.3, 55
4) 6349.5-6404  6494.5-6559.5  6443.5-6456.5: -0.2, 55.3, 70.8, 84.8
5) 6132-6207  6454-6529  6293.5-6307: 2.8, 36.6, 42.4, 77.7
